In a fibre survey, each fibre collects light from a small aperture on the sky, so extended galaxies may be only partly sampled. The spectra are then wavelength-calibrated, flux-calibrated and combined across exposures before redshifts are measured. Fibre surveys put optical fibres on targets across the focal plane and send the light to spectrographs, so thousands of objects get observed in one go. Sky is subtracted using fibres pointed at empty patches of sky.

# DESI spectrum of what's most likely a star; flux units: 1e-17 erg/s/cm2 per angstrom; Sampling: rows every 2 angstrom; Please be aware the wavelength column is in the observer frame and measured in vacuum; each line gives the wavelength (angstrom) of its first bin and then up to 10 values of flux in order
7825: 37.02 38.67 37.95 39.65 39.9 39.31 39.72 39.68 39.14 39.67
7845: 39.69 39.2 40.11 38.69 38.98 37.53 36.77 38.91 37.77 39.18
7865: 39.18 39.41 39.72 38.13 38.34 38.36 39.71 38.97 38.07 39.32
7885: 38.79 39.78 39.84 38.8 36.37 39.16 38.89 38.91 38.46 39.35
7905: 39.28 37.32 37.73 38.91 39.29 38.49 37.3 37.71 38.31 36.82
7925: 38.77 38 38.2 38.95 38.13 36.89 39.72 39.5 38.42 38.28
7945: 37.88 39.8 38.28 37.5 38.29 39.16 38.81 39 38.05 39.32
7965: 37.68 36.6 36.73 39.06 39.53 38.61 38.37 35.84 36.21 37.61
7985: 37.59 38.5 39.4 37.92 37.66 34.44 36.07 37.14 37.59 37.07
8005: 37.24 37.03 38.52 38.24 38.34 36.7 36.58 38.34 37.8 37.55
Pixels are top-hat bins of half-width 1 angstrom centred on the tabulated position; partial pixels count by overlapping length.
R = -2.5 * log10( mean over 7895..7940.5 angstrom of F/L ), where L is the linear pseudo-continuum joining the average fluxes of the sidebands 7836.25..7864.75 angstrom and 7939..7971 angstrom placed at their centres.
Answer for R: 0.00 mag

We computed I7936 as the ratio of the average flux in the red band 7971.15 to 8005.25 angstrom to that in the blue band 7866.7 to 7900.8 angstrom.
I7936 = 0.97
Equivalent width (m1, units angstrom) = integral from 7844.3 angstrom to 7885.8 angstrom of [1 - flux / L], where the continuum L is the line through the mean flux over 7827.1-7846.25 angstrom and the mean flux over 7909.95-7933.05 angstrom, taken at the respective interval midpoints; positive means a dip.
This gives 0.21 angstrom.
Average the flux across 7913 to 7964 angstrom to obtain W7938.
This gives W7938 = 38.4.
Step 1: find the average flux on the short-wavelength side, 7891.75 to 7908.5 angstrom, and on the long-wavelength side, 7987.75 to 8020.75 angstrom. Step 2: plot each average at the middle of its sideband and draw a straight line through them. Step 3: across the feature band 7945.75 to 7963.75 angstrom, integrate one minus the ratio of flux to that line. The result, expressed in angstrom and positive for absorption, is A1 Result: -0.36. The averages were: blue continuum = 38.5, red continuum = 37.4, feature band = 38.7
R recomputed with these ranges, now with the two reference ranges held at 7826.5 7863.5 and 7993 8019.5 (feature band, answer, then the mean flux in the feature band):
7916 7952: -0.01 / 38.2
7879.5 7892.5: -0.01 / 39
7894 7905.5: -0.02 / 39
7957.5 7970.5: -0.01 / 38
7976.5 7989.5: 0.00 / 37.6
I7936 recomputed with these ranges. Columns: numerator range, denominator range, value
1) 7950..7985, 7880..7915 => 0.98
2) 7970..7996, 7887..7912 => 0.98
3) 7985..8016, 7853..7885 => 0.97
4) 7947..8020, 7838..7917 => 0.97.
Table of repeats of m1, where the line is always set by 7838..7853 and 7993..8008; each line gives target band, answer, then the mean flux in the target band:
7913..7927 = 0.0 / 38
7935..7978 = -1.1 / 38.5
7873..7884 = 0.0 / 38.8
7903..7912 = 0.0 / 38.4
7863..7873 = 0.0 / 39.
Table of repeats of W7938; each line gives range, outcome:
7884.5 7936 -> 38.4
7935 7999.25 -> 38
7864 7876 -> 38.9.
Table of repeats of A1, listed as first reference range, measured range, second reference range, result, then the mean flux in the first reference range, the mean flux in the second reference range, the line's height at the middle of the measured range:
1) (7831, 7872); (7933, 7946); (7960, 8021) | -0.1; 39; 37.6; 38.1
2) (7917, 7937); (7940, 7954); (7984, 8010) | -0.2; 38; 37.4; 37.8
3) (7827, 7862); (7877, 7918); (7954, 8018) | -0.2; 39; 37.7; 38.5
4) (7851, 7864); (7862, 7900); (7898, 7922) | -0.6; 38.2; 38.4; 38.3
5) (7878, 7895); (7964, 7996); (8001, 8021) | 0.2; 38.8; 37.6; 37.9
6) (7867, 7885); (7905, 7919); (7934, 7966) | 0.2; 38.9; 38.5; 38.7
